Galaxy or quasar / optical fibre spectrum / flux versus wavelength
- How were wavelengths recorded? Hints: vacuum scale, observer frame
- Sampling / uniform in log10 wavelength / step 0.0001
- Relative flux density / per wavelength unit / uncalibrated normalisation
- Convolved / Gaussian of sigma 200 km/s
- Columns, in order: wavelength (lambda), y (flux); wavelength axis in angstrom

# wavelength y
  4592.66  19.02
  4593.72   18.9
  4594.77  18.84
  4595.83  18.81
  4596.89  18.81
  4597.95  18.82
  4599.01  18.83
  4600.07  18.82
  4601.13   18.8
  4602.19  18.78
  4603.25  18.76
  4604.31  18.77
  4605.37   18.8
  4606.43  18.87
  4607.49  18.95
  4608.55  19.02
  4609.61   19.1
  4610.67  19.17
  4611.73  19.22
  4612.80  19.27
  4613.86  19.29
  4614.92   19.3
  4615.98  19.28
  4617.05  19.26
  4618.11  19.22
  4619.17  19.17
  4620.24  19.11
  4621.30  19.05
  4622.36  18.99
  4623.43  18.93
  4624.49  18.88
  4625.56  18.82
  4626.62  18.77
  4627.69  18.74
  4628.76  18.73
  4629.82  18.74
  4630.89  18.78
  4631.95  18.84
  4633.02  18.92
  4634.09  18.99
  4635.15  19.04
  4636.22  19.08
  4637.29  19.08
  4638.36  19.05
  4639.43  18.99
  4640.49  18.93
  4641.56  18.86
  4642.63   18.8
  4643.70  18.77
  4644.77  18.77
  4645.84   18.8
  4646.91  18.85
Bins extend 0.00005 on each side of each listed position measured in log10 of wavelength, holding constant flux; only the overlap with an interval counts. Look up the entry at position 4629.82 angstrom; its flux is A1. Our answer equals 18.74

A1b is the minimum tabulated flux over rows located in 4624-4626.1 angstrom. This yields 18.82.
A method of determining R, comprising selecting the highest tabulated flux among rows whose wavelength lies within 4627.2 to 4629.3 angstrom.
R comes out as 18.74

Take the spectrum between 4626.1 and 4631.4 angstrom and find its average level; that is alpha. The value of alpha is 18.7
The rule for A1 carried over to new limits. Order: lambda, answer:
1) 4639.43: 18.99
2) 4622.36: 18.99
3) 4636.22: 19.08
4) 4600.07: 18.82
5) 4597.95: 18.82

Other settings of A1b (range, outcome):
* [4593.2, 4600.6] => 18.81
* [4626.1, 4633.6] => 18.73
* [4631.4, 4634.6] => 18.84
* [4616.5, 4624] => 18.93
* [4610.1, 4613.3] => 19.17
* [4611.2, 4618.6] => 19.22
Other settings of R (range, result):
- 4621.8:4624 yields 18.99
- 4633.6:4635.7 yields 19.04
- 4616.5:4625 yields 19.26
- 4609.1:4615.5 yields 19.3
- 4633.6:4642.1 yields 19.08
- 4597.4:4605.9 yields 18.83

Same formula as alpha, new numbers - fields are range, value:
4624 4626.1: 18.9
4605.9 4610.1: 19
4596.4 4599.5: 18.8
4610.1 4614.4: 19.2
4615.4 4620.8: 19.2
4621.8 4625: 19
